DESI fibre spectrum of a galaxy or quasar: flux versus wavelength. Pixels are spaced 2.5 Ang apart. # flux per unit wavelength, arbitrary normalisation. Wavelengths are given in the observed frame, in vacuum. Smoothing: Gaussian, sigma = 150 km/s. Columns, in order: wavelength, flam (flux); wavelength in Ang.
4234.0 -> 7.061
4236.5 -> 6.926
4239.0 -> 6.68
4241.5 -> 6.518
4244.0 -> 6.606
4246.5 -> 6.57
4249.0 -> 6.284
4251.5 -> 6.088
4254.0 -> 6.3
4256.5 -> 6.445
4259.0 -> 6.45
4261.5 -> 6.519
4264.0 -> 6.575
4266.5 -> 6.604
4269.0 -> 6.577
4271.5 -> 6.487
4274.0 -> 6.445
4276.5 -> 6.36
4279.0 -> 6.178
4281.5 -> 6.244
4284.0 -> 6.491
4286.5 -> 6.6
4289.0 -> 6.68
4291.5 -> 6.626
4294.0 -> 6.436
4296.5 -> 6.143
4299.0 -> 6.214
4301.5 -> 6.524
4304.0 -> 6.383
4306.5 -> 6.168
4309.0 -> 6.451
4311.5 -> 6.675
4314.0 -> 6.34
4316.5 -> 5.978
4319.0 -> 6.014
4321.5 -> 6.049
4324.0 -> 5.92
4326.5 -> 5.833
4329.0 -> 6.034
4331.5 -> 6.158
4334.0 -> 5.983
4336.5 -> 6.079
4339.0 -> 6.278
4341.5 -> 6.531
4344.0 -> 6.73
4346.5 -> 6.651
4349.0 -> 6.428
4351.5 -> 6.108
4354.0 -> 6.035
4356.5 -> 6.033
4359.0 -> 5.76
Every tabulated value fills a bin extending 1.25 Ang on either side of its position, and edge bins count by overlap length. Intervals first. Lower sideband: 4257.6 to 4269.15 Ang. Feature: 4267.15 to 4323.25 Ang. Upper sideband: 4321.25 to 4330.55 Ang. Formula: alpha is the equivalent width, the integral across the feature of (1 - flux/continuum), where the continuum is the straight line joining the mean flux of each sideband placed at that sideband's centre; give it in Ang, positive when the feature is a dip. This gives -1.1 Ang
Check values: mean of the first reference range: 6.54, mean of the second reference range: 5.96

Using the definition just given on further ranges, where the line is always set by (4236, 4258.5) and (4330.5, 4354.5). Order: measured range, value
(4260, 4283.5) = 0.0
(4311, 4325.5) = 0.5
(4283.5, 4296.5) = -0.3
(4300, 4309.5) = 0.0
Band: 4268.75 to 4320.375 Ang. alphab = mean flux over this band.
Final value 6.38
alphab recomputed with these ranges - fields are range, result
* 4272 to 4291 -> 6.44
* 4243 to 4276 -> 6.45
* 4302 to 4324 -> 6.25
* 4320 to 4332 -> 5.99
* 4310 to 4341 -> 6.12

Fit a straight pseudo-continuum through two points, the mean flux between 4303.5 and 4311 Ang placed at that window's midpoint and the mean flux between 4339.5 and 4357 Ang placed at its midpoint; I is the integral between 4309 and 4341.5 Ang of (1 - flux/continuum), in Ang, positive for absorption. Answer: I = 1.1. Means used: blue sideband 6.36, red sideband 6.37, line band 6.14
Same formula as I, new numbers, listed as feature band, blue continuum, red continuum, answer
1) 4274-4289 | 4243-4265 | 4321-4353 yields -0.1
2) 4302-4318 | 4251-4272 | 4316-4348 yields -0.2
